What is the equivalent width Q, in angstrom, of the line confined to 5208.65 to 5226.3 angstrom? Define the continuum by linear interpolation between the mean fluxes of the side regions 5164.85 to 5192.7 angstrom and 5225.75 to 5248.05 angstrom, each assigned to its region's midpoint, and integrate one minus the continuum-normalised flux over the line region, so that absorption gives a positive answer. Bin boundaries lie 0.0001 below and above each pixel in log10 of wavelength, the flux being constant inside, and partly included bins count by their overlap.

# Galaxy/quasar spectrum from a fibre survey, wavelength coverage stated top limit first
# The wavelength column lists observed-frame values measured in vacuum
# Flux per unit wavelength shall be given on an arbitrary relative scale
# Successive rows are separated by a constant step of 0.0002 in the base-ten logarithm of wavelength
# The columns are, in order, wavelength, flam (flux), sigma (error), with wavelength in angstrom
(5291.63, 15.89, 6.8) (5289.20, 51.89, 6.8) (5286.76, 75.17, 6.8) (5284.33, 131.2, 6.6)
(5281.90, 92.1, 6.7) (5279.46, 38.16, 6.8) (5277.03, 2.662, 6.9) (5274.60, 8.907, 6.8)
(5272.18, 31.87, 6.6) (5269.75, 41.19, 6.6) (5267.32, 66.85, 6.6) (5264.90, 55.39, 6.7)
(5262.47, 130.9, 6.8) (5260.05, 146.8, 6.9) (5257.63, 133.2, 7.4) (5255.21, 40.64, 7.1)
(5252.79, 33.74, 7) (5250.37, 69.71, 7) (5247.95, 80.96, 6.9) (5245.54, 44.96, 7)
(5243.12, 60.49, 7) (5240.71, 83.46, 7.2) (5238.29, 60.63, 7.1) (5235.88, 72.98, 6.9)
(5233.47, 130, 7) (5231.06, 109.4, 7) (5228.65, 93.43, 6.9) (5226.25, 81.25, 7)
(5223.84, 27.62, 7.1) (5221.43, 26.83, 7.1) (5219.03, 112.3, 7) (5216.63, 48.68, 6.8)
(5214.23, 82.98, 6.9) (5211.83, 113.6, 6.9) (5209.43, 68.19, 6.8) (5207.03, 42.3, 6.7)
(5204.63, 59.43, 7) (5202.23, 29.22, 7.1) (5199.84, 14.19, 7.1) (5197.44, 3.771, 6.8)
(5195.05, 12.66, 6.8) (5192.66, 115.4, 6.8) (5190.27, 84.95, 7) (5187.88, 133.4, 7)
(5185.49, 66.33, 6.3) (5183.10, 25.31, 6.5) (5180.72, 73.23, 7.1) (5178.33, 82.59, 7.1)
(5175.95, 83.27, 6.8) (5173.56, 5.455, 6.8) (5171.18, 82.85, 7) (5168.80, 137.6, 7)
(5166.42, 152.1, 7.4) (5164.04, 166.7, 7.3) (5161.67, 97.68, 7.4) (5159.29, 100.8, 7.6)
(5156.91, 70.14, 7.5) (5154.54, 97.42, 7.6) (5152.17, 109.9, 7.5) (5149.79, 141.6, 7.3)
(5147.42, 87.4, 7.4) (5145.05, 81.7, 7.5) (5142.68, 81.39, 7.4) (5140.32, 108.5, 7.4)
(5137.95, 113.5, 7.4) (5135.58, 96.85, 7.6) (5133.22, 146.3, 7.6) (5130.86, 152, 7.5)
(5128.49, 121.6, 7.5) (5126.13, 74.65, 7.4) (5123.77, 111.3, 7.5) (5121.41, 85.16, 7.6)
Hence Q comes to 3.0 angstrom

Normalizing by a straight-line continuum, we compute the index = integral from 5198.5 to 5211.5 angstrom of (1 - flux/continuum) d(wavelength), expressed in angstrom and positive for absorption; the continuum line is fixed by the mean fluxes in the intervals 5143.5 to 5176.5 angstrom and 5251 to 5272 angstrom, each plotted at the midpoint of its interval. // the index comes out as 6.2 angstrom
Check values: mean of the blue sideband 101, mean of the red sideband 78.3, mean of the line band 47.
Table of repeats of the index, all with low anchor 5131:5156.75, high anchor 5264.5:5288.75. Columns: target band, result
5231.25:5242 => -2.8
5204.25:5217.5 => 1.6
